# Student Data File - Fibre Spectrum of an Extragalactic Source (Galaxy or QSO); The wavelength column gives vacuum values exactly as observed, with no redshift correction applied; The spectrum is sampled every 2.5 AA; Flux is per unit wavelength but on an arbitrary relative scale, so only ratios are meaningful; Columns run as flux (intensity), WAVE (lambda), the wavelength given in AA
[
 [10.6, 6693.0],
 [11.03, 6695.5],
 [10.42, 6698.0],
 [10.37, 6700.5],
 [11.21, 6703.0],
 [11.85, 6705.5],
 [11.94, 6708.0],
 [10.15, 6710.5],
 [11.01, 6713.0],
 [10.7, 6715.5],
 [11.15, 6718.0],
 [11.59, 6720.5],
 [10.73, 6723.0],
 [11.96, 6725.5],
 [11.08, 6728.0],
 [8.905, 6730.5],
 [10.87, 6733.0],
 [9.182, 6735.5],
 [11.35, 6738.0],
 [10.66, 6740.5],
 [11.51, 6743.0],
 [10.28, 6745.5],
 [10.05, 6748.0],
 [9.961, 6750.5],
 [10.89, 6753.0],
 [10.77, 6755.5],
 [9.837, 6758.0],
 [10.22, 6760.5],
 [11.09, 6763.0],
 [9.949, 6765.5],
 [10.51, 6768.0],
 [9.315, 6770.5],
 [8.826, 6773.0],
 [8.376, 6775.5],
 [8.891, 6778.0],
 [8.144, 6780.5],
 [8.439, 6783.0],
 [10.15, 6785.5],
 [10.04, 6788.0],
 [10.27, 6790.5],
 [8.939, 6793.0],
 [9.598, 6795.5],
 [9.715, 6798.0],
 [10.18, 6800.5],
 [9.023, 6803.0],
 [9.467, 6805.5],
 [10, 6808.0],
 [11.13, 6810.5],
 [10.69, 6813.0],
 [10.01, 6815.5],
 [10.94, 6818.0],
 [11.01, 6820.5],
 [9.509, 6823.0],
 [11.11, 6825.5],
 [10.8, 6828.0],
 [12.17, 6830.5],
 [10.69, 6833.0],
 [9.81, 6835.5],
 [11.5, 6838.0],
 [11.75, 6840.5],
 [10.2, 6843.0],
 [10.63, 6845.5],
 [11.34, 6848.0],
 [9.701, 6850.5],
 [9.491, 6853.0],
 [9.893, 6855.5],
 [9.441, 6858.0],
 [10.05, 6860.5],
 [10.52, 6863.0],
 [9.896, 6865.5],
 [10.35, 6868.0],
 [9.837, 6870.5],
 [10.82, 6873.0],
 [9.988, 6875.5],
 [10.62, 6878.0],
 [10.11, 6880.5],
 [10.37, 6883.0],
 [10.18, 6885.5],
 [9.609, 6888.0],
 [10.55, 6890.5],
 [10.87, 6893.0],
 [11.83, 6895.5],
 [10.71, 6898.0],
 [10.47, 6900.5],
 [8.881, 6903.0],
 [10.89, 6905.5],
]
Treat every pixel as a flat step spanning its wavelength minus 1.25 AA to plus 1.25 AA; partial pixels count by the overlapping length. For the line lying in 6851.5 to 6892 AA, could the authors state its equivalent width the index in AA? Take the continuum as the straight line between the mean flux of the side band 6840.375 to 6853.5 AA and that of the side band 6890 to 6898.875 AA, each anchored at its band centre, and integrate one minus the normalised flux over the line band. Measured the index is 2.5 AA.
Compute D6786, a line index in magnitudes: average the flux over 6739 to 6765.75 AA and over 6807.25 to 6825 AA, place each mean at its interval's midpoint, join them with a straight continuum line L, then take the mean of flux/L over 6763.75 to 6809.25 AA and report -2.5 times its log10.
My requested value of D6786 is 0.115 mag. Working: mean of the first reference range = 10.5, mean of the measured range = 9.45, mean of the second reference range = 10.5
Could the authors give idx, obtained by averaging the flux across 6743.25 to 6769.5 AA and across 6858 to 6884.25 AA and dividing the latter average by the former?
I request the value 0.98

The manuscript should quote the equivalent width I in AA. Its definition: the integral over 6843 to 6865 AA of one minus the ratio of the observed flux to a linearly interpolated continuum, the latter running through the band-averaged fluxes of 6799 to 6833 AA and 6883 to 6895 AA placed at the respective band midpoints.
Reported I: 0.6 AA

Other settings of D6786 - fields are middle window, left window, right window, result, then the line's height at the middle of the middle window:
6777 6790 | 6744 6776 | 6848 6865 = 0.09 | 10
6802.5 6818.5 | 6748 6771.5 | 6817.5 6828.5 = 0.04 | 10.6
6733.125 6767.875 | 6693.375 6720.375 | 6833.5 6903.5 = 0.04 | 10.8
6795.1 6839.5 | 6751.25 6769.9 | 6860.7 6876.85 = -0.01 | 10.3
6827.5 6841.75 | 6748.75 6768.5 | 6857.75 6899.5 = -0.08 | 10.4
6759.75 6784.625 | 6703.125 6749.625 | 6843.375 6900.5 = 0.14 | 10.7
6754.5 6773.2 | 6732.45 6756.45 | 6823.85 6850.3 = 0.05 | 10.6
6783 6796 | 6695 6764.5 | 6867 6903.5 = 0.10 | 10.6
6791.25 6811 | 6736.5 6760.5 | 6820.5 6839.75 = 0.11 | 10.7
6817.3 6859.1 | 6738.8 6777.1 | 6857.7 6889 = -0.04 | 10.2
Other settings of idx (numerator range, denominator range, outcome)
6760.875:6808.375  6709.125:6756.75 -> 0.89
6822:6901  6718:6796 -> 1.04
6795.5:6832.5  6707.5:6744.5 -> 0.96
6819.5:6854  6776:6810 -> 1.13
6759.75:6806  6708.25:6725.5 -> 0.86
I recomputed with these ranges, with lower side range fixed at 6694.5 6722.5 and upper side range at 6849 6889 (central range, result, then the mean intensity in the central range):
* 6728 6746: 0.7 AA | 10.4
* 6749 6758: 0.3 AA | 10.4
